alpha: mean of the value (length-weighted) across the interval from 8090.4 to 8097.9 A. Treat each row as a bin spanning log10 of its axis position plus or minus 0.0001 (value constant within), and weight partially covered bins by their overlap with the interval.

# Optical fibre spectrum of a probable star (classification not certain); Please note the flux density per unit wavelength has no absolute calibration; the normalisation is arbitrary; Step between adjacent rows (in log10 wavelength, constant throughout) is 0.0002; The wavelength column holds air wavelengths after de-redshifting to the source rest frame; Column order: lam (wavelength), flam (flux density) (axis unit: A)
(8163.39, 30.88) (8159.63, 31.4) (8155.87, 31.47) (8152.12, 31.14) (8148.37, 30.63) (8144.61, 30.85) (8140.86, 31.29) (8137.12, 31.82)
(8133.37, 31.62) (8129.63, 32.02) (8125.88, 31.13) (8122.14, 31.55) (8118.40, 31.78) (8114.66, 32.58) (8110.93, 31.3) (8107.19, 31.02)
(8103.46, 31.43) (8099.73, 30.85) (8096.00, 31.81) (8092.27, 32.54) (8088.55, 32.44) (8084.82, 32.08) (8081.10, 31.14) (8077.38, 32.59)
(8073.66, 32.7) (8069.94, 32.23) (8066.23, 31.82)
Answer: 32.2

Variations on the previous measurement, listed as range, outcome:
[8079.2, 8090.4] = 31.9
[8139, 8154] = 31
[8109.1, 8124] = 31.8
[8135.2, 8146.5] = 31.3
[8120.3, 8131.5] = 31.6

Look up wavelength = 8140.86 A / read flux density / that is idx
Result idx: 31.29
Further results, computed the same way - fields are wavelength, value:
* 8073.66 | 32.7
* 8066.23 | 31.82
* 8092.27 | 32.54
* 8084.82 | 32.08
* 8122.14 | 31.55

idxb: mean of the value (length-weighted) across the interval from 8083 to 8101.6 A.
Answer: 31.9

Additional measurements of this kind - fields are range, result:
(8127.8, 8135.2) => 31.8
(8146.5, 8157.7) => 31.1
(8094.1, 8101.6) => 31.3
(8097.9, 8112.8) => 31.2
